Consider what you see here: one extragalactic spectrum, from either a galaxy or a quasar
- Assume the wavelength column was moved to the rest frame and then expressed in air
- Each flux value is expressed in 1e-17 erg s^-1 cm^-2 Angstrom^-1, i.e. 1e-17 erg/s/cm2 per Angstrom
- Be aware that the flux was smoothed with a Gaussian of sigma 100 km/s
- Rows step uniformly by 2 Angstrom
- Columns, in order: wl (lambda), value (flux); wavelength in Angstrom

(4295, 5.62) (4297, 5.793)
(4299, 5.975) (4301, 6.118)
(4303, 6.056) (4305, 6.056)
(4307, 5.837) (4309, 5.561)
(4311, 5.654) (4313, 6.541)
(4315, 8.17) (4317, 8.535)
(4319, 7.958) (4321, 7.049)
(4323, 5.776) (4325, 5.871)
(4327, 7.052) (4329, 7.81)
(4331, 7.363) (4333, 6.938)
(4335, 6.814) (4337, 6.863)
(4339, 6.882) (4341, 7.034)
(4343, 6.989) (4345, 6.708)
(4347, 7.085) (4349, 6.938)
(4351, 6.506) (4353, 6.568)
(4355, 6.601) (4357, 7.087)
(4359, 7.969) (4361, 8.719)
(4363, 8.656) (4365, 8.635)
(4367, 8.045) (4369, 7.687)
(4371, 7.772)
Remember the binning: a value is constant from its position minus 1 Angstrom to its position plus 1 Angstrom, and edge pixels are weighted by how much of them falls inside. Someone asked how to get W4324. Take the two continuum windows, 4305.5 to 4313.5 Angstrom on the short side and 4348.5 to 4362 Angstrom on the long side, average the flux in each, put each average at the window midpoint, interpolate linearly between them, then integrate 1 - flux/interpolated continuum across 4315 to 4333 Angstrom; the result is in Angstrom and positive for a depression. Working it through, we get -2.7 Angstrom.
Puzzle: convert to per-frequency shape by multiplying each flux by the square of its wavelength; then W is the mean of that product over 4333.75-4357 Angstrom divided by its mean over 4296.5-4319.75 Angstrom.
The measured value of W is 1.1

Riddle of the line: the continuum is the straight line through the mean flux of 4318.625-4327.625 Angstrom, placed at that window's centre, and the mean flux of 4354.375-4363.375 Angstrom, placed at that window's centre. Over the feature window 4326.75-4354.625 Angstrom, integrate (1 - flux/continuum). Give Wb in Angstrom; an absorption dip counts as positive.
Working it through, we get 0.9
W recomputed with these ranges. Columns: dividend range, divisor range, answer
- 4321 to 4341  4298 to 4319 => 1.06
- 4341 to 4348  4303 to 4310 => 1.21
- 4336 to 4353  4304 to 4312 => 1.21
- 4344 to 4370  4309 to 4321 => 1.06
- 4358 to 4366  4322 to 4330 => 1.30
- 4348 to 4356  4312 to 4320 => 0.87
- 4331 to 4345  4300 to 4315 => 1.15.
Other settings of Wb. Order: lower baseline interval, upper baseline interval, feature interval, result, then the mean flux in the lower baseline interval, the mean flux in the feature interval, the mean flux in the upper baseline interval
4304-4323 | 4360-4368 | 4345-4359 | 2.11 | 6.76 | 6.87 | 8.51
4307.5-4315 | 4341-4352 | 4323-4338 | -0.71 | 6.21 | 6.88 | 6.86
